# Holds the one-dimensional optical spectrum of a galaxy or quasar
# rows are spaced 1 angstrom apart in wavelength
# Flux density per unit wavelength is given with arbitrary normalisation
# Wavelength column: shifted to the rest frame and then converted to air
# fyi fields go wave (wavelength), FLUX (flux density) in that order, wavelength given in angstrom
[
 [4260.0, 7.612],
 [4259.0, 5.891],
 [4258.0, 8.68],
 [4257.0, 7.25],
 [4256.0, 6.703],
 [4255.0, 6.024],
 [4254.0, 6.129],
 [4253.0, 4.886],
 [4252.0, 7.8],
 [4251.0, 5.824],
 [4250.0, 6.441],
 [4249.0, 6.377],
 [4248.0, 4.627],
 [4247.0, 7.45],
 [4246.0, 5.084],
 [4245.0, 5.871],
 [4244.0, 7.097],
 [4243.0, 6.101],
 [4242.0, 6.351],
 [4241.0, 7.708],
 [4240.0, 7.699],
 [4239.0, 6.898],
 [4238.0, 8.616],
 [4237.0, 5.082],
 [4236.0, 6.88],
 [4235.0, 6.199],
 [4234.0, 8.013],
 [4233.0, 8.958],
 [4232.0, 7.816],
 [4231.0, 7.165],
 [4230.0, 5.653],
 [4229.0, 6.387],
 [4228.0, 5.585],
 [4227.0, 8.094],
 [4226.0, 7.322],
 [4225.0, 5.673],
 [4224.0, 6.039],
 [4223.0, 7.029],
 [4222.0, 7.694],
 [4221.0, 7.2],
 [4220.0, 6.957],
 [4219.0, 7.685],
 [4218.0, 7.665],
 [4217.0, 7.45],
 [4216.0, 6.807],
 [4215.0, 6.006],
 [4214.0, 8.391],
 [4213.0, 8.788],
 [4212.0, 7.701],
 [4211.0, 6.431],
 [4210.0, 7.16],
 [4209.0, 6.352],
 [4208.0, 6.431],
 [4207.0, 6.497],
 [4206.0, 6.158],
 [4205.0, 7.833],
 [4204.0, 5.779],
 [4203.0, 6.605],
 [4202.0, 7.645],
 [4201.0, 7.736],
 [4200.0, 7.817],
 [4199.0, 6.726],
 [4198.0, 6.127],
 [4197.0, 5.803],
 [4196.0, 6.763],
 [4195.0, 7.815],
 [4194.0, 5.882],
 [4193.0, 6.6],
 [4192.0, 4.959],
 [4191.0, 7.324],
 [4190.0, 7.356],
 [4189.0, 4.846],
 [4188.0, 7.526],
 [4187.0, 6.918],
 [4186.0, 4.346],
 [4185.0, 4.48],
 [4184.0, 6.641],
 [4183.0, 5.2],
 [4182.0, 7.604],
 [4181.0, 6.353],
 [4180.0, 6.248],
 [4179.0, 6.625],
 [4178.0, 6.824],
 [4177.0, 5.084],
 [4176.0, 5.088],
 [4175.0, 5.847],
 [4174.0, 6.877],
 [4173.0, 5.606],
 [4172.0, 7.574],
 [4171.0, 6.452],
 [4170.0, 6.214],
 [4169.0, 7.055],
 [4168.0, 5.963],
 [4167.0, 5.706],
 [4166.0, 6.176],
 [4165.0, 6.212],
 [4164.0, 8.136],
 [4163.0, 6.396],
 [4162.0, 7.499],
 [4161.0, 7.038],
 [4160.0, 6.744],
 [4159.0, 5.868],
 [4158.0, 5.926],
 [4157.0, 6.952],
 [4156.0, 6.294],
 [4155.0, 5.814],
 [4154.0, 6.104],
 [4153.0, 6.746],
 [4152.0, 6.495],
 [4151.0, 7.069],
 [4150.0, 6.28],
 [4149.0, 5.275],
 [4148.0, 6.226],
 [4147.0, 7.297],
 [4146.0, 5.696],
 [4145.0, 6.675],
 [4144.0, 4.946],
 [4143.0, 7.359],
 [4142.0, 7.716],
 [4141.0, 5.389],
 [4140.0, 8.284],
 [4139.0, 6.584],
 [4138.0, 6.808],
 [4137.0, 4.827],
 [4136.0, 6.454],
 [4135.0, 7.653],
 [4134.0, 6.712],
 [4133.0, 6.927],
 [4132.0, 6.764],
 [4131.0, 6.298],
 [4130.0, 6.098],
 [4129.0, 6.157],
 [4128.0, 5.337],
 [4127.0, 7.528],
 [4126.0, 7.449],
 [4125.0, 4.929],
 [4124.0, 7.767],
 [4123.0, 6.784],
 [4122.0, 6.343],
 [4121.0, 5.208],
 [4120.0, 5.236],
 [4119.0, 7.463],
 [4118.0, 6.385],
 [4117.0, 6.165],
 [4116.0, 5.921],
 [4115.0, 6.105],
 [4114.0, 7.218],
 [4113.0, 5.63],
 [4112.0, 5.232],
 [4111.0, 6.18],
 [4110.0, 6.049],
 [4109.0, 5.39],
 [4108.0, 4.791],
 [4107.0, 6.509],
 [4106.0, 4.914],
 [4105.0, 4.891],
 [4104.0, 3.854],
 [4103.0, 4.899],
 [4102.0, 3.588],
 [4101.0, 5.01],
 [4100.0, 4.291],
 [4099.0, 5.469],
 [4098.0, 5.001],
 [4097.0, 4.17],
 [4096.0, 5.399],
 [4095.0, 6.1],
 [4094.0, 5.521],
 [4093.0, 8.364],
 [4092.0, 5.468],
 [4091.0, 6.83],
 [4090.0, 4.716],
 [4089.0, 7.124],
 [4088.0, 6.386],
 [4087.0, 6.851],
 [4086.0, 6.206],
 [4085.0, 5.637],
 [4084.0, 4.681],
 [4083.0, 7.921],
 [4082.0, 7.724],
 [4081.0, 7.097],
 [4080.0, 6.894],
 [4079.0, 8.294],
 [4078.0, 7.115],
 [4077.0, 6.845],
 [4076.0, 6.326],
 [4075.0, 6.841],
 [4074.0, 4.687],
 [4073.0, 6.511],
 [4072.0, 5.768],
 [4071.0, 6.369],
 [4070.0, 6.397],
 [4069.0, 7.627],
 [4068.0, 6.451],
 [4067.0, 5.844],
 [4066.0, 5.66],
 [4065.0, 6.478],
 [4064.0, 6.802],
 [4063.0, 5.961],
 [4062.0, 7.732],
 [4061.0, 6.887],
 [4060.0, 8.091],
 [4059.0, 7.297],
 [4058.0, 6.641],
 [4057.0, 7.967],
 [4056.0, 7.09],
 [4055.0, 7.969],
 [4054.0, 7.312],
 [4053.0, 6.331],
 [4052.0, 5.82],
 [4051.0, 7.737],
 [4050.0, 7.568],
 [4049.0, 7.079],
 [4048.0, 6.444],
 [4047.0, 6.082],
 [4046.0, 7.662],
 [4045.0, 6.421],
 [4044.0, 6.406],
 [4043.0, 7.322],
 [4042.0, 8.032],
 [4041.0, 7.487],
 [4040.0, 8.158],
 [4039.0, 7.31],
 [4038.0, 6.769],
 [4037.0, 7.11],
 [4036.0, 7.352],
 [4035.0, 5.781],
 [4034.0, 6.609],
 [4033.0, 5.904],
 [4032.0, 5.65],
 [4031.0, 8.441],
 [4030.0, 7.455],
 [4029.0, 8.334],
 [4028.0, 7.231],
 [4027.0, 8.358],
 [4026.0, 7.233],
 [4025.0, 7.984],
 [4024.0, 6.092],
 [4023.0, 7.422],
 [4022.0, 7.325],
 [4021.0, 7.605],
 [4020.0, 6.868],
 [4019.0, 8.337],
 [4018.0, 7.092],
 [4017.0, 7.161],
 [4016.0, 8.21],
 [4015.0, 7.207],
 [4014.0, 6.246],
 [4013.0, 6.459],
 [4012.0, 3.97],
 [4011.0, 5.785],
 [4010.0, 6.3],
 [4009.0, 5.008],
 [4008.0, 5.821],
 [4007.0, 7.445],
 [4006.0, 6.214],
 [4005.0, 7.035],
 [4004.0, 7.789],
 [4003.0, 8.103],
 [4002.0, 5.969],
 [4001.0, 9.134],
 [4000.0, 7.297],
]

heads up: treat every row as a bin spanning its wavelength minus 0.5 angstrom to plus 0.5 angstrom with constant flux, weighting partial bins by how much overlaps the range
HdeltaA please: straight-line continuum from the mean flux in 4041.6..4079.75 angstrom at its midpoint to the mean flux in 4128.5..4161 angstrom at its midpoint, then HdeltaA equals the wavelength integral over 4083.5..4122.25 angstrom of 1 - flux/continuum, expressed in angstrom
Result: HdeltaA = 5.7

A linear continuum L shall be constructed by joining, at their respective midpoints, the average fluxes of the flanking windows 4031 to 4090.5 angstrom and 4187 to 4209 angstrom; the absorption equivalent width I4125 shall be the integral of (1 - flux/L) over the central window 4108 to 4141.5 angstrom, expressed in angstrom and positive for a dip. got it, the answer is 2.05 angstrom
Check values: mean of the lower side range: 6.78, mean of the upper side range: 6.68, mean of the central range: 6.32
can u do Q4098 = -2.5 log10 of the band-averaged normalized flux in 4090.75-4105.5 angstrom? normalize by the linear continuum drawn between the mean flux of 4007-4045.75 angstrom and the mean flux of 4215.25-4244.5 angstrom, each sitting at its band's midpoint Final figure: 0.31 mag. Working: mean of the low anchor 6.96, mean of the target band 5.23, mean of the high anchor 7.02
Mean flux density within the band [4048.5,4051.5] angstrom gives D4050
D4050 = 7.46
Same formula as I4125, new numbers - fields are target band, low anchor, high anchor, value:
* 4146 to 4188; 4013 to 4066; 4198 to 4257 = 3.7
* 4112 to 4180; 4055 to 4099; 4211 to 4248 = 3.2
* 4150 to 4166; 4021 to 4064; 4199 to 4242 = 1.1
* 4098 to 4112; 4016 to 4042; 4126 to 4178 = 3.5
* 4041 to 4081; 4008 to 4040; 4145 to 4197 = -0.4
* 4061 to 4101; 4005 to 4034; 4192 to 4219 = 3.6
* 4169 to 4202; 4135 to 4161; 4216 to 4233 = 1.7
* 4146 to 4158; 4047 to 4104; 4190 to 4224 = 0.6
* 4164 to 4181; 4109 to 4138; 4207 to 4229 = 1.0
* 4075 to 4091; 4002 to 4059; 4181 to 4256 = 0.6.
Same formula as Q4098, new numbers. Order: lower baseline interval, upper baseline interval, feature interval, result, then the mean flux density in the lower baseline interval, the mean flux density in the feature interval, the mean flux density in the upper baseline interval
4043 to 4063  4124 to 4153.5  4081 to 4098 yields 0.107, 7.06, 6.19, 6.5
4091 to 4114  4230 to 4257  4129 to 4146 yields -0.151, 5.38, 6.55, 6.68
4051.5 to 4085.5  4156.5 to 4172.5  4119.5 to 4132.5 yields 0.061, 6.74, 6.3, 6.62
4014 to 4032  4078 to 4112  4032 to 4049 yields 0.026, 7.46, 6.89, 5.84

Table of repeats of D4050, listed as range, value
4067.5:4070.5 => 6.83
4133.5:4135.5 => 7.18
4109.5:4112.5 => 5.82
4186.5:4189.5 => 6.43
